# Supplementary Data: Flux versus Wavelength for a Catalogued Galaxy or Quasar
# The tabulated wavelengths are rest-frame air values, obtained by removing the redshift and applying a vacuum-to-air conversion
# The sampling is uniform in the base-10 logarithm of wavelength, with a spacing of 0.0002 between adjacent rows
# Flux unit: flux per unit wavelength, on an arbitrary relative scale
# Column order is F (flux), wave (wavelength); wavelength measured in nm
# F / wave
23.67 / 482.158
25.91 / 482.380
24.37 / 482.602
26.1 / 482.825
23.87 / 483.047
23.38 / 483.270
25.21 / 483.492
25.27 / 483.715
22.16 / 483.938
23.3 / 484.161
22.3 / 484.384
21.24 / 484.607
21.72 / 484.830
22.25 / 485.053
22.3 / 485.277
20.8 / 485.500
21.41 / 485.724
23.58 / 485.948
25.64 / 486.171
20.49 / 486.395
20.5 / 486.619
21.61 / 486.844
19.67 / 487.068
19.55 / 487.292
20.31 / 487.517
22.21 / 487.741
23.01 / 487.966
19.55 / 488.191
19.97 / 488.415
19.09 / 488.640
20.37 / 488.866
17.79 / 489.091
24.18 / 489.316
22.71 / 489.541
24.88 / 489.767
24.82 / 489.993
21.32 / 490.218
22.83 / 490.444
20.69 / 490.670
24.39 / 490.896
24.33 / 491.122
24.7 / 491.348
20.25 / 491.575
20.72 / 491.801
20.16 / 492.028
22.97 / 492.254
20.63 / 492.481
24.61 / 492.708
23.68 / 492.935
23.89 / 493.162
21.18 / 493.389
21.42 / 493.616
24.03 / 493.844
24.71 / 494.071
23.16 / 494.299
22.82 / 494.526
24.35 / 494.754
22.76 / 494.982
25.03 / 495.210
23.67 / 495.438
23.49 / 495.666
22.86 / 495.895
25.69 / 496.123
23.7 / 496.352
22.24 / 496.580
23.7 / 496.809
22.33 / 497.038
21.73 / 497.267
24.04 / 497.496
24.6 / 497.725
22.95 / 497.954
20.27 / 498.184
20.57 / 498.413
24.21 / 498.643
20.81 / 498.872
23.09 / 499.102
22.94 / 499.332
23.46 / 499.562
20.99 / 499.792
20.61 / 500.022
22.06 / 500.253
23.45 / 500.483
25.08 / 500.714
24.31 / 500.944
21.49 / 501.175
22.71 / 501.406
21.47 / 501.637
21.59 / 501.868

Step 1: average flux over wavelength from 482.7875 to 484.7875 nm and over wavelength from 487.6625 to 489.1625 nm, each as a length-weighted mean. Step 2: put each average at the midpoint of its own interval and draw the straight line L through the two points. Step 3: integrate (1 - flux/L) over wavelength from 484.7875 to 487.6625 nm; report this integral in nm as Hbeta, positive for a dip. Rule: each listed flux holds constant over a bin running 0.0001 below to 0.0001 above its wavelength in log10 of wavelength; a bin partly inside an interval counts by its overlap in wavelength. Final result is 0.04 nm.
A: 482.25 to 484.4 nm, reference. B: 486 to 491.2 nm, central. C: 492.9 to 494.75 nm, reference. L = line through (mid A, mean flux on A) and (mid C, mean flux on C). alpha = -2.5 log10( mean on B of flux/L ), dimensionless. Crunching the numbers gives 0.094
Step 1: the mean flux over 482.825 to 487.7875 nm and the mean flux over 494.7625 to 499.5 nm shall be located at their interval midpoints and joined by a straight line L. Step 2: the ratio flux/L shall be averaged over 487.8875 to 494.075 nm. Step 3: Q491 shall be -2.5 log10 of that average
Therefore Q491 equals 0.02 mag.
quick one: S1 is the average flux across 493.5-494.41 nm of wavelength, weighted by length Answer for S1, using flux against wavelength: 23.3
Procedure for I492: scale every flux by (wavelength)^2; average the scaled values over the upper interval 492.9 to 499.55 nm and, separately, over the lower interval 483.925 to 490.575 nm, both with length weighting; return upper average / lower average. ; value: 1.1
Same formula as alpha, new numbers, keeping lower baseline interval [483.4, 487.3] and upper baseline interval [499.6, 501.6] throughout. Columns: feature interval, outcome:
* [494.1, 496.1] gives -0.06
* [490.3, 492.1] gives 0.00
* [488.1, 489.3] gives 0.13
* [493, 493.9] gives -0.01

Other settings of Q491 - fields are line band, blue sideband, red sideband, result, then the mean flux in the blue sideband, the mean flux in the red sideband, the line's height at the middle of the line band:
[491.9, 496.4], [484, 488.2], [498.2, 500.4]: -0.06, 21.7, 22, 21.9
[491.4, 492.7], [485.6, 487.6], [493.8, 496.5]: 0.08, 21.4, 23.8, 23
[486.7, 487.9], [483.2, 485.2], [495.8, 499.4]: 0.11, 23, 22.9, 22.9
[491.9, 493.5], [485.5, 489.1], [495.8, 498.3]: -0.01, 21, 23.1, 22.2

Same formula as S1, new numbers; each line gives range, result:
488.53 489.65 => 20.8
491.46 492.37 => 21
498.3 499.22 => 22.2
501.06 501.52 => 22.1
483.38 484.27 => 24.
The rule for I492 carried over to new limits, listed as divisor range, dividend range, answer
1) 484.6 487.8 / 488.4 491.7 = 1.05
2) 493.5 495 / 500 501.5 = 1.01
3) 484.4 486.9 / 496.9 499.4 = 1.08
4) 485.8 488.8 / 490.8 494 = 1.09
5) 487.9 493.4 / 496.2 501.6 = 1.06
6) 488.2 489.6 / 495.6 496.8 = 1.18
